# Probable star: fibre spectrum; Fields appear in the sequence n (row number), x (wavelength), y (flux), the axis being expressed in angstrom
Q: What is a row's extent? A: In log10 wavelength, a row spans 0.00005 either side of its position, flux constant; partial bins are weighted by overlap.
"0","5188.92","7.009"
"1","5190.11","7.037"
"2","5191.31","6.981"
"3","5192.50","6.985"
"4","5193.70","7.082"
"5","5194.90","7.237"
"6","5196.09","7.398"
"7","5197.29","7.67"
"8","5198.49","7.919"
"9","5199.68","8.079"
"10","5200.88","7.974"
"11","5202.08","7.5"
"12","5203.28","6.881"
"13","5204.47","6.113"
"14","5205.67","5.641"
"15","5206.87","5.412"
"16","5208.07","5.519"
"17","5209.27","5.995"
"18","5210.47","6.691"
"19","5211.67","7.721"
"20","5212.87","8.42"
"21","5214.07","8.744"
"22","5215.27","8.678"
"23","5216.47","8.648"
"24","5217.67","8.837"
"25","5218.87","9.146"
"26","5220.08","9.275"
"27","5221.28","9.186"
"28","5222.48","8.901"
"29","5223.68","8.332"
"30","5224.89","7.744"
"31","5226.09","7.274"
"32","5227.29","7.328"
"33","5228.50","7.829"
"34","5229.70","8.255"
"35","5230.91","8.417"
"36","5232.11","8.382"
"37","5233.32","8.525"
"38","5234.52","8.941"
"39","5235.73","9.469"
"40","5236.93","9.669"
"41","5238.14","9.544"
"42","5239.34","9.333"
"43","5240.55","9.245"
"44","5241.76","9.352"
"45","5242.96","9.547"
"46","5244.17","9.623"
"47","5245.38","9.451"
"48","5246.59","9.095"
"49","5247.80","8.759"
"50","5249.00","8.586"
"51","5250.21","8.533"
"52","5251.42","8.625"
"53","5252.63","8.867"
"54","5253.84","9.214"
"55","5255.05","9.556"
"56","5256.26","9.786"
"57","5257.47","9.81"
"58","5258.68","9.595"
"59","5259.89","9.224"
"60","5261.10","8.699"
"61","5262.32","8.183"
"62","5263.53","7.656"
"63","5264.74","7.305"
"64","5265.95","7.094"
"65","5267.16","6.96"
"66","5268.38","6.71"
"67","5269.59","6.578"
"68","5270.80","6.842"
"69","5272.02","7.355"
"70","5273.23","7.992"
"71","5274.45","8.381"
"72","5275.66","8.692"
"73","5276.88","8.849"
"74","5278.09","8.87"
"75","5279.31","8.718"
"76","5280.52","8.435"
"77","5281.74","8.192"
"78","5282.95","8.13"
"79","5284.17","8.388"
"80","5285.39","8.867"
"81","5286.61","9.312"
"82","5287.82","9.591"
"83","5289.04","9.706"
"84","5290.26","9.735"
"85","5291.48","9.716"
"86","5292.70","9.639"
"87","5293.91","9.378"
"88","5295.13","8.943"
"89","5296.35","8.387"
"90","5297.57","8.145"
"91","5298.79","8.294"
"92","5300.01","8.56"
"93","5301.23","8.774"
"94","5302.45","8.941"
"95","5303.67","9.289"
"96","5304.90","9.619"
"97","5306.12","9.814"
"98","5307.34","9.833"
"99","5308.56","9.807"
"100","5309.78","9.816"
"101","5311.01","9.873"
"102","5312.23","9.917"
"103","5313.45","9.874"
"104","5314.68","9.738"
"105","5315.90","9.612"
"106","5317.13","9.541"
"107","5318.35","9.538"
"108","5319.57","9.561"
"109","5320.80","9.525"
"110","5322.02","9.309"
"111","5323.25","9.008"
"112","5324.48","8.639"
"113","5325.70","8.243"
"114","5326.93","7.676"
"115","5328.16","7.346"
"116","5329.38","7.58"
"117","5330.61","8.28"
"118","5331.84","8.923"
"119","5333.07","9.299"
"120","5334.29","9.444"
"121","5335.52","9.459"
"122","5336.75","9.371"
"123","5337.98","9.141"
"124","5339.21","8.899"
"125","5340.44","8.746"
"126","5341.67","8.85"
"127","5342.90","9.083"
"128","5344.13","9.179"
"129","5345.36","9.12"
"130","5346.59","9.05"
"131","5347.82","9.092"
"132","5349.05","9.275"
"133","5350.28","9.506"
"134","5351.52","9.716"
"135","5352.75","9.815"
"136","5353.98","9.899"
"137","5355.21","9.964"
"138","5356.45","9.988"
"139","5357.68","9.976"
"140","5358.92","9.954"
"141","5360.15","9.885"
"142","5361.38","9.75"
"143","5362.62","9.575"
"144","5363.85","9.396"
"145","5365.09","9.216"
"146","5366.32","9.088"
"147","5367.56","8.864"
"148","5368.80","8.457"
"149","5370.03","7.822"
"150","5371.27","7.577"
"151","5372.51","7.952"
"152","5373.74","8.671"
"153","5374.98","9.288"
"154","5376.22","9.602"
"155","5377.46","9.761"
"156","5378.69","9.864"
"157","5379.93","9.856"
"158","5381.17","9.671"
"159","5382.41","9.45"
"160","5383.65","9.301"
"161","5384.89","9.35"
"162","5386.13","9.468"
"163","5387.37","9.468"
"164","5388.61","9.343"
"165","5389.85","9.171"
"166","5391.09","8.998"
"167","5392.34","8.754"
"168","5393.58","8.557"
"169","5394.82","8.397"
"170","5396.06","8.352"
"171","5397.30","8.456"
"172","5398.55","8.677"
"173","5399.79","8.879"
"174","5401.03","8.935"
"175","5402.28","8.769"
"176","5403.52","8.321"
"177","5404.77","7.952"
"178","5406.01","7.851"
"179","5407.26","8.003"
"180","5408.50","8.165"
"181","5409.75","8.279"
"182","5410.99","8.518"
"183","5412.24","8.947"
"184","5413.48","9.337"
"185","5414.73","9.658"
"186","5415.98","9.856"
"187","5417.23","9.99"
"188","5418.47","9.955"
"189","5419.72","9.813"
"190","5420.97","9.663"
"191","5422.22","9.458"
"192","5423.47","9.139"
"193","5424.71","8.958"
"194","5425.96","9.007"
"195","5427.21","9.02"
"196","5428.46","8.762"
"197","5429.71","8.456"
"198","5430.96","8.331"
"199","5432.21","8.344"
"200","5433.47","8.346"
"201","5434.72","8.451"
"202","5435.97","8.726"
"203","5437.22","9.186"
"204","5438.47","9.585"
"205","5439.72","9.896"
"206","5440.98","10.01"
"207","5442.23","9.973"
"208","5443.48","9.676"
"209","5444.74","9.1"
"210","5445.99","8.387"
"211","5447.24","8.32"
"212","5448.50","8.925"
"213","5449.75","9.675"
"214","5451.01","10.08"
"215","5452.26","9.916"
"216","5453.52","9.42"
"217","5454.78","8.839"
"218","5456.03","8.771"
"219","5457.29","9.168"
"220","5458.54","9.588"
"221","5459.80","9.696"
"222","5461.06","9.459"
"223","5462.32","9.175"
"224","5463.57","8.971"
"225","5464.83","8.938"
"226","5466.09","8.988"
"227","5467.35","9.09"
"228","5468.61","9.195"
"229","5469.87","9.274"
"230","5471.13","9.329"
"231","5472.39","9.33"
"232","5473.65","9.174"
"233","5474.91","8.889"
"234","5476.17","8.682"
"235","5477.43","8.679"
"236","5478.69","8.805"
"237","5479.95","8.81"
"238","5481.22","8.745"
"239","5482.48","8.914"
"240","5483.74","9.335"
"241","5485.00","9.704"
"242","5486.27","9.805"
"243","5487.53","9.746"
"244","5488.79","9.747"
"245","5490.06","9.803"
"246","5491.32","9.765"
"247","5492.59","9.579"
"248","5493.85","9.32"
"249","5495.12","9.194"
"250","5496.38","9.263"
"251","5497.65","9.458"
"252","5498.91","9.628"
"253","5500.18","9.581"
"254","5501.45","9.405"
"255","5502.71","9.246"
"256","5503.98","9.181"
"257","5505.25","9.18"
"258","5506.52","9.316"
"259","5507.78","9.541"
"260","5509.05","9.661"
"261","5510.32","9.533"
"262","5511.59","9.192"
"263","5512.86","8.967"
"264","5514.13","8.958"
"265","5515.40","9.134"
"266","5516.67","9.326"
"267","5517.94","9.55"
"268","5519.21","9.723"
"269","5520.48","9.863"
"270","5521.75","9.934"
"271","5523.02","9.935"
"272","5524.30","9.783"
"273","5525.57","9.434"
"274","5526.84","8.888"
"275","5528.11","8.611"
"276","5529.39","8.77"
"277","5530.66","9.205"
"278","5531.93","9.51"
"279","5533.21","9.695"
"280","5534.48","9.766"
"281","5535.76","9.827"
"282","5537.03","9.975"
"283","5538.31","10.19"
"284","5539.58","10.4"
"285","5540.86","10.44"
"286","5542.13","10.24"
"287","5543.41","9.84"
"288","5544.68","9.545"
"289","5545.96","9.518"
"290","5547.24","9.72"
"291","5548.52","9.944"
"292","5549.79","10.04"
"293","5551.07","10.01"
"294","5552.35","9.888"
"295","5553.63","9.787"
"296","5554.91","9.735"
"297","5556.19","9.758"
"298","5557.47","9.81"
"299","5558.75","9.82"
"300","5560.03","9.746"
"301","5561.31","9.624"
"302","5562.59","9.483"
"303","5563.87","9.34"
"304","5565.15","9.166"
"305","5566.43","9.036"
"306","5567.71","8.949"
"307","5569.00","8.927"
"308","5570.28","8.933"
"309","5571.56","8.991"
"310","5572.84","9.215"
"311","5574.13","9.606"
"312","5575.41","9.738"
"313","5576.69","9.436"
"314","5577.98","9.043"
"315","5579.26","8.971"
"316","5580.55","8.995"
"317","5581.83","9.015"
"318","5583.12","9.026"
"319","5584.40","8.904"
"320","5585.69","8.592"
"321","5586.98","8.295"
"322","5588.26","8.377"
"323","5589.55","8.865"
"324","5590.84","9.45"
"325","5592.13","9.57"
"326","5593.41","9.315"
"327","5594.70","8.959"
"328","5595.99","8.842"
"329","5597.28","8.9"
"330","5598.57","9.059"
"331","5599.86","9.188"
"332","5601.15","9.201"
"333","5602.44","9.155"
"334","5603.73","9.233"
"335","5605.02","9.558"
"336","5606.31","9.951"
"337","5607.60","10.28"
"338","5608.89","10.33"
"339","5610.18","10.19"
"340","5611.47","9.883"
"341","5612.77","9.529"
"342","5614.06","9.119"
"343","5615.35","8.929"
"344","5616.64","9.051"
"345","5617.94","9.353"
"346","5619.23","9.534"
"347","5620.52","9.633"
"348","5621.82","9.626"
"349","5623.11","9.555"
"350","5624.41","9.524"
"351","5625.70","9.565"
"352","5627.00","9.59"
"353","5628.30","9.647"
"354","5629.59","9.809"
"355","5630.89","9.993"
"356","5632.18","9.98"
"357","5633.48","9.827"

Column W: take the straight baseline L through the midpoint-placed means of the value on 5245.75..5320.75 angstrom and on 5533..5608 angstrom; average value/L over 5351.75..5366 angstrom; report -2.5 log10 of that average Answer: -0.09 mag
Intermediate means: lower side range 8.85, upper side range 9.43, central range 9.75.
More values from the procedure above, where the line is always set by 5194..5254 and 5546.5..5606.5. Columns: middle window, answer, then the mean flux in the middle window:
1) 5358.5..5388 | -0.07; 9.22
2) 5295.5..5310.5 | -0.08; 9.11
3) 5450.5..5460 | -0.06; 9.42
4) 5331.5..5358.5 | -0.09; 9.36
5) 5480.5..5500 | -0.05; 9.47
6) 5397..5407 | 0.04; 8.46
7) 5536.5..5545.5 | -0.10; 10.1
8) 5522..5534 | -0.02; 9.34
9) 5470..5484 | 0.00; 8.97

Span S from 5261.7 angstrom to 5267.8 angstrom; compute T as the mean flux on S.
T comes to 7.43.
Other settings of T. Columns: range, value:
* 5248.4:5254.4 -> 8.76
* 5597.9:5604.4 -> 9.17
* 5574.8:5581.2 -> 9.24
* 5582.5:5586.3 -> 8.85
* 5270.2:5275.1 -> 7.65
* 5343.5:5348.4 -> 9.12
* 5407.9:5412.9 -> 8.49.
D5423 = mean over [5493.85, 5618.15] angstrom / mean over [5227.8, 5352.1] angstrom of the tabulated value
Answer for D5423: 1.06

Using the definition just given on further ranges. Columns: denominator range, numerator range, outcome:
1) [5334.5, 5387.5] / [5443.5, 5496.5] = 0.99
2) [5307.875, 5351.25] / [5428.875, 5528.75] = 1.01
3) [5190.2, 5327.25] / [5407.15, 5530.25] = 1.08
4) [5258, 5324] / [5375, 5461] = 1.03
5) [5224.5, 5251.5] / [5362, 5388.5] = 1.04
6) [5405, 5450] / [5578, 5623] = 1.03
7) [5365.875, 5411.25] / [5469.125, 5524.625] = 1.06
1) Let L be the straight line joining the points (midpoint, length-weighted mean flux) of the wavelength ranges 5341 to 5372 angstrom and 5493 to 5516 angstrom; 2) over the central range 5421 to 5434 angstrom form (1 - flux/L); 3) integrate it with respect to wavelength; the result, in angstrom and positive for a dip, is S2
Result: 0.7 angstrom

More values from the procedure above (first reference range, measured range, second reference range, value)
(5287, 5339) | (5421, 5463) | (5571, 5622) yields 0.3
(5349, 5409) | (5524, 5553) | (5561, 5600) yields -2.0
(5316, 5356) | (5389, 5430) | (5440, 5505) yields 1.4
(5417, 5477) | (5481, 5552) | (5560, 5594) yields -3.1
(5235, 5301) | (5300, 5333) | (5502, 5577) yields -1.0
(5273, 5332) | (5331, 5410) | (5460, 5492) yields 0.1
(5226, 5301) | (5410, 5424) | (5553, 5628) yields -0.7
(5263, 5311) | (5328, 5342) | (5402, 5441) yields -0.1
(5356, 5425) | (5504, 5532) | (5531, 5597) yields 0.0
